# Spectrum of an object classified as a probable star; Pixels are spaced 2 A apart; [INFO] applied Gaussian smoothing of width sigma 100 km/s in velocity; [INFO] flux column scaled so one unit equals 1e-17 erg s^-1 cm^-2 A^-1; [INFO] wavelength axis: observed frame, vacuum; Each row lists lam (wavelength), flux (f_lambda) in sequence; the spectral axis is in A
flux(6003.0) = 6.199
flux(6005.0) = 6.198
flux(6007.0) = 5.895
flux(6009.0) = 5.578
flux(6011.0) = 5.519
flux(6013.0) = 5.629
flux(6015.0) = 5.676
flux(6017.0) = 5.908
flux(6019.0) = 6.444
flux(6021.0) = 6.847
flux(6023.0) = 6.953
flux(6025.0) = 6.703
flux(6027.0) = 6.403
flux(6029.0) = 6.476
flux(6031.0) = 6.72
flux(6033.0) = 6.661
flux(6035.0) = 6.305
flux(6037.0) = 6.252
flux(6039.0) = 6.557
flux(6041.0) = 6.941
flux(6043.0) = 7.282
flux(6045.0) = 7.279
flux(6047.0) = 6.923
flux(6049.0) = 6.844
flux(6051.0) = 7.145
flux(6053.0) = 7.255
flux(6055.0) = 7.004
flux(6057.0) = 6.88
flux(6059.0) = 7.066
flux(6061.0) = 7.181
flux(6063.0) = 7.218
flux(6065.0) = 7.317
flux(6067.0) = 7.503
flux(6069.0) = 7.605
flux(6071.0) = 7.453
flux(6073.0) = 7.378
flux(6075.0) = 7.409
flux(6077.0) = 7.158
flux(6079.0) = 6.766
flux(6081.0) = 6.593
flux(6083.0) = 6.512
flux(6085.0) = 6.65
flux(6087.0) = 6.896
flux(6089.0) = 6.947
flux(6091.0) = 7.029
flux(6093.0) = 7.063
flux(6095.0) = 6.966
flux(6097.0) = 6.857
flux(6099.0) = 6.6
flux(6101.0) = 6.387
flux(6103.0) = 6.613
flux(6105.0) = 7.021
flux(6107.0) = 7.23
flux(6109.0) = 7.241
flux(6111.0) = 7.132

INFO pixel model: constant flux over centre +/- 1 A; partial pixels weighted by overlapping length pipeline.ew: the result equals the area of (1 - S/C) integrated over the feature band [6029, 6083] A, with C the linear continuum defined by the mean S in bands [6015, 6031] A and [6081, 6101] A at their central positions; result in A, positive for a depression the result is -2.96 A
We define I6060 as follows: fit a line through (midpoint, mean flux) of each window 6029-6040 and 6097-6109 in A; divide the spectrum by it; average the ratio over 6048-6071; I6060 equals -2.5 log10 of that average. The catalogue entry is -0.091 mag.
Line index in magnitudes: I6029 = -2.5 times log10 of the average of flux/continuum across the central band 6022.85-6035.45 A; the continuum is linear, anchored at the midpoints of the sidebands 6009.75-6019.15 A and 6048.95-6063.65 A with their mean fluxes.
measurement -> -0.06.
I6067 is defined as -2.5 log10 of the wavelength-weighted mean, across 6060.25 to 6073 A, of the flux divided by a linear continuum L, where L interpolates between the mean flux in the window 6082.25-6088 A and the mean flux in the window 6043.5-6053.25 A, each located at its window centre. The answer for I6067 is -0.075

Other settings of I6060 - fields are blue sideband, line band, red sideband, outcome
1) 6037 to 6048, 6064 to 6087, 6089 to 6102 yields -0.04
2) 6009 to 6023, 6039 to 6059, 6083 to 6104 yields -0.11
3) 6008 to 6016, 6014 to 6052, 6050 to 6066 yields -0.06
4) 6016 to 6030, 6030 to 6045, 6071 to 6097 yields -0.01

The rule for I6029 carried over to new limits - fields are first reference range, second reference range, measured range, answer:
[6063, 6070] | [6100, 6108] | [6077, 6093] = 0.05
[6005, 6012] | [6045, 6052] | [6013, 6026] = -0.05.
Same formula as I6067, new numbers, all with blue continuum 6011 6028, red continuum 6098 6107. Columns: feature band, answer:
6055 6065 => -0.10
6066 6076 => -0.14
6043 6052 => -0.10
